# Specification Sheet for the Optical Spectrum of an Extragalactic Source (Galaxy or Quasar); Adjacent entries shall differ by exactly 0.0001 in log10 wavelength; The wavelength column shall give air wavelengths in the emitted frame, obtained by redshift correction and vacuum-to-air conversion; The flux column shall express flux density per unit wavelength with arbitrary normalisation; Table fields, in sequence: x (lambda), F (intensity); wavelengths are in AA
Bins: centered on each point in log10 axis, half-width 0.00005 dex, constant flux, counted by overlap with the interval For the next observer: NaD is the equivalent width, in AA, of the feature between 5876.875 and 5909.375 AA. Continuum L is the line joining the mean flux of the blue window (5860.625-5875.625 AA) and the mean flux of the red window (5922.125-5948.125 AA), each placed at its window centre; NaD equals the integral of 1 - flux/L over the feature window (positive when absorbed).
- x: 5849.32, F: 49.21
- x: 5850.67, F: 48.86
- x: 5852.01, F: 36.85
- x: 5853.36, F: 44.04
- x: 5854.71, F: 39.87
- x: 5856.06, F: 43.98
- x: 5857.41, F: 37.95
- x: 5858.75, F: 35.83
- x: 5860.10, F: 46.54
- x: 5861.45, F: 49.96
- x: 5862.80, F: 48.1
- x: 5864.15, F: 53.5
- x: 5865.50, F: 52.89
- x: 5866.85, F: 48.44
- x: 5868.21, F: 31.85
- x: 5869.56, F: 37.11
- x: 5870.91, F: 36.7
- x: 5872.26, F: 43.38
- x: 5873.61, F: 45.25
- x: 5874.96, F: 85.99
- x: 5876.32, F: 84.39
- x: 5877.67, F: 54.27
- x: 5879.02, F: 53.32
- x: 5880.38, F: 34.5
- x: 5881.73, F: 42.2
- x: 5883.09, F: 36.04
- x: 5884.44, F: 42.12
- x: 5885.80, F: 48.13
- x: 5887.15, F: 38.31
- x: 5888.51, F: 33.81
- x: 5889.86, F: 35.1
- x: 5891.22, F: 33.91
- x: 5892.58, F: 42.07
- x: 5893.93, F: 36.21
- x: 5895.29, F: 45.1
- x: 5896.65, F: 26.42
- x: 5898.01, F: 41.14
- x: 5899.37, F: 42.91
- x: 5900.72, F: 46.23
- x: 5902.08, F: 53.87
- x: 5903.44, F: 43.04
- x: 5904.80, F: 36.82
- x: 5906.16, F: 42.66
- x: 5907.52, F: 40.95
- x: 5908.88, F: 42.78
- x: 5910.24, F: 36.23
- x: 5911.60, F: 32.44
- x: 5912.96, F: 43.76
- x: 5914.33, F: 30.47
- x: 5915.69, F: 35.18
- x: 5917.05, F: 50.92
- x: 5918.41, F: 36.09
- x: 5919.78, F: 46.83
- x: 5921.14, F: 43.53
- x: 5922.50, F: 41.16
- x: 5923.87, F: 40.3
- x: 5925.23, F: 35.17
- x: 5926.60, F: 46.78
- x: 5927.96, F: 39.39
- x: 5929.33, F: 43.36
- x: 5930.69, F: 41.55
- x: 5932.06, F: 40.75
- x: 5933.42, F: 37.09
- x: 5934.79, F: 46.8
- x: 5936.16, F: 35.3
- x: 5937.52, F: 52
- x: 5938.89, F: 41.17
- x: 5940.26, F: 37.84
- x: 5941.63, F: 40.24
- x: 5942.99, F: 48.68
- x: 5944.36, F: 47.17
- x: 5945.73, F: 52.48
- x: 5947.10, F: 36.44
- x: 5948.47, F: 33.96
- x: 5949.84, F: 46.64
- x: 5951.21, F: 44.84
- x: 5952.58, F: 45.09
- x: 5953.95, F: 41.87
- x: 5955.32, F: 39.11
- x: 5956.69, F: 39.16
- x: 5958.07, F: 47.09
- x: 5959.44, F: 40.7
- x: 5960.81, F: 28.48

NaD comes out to 3.3 AA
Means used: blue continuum 48.4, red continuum 42.2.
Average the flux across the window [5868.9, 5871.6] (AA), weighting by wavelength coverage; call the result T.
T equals 37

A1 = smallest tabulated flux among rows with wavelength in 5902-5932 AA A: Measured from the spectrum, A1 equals 30.47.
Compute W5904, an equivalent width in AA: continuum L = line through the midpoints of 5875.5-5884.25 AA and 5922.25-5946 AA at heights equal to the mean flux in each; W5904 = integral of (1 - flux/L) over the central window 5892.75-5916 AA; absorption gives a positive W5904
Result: 3.54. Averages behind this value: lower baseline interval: 50.8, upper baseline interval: 42.5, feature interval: 39.9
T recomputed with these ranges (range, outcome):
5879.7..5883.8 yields 37.6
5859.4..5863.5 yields 48.1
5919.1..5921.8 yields 45.2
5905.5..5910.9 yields 40.7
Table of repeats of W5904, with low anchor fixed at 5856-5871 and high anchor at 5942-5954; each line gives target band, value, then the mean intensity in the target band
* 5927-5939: 0.6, 42.1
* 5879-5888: 0.6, 41.1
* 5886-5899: 1.9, 37.4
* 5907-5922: 1.4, 39.9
